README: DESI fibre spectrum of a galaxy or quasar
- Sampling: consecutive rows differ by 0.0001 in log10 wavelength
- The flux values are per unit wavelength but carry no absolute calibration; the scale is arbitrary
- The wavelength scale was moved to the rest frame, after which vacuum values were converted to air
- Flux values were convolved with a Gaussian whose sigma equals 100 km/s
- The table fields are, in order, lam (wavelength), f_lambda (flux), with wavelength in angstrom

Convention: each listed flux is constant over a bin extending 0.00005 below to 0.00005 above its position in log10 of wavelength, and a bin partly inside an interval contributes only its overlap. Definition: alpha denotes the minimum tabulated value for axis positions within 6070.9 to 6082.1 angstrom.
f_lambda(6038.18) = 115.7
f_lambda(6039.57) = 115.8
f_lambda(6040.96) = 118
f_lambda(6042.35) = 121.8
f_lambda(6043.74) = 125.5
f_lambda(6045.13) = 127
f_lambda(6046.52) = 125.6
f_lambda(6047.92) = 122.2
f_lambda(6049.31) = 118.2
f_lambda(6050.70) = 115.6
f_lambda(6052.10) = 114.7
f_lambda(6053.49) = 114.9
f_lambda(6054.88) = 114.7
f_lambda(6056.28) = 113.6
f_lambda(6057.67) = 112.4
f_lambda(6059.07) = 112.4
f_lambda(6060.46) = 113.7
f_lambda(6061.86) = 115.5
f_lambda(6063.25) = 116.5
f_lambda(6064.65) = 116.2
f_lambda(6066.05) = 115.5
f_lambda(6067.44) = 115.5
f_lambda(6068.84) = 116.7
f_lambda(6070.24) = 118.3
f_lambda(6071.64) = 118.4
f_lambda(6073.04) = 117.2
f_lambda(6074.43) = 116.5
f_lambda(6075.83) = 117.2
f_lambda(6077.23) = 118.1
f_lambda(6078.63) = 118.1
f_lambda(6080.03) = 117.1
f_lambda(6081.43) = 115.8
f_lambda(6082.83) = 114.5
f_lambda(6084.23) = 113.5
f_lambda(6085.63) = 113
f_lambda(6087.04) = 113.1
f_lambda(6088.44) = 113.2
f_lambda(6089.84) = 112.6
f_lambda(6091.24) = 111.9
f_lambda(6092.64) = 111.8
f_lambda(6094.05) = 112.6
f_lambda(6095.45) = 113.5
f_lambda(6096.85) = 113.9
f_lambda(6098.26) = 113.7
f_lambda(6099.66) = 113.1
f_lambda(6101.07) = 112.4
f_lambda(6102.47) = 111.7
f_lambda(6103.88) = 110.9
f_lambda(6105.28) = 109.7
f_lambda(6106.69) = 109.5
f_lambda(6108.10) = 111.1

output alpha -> 115.8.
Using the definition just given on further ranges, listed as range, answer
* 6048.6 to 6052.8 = 114.7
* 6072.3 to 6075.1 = 116.5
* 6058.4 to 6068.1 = 112.4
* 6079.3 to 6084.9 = 113.5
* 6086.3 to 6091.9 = 111.9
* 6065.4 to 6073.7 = 115.5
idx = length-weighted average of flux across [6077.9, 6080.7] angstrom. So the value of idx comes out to 118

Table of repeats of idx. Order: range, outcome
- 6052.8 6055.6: 115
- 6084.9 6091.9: 113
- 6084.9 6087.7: 113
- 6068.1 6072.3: 118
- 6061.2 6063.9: 116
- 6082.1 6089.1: 113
